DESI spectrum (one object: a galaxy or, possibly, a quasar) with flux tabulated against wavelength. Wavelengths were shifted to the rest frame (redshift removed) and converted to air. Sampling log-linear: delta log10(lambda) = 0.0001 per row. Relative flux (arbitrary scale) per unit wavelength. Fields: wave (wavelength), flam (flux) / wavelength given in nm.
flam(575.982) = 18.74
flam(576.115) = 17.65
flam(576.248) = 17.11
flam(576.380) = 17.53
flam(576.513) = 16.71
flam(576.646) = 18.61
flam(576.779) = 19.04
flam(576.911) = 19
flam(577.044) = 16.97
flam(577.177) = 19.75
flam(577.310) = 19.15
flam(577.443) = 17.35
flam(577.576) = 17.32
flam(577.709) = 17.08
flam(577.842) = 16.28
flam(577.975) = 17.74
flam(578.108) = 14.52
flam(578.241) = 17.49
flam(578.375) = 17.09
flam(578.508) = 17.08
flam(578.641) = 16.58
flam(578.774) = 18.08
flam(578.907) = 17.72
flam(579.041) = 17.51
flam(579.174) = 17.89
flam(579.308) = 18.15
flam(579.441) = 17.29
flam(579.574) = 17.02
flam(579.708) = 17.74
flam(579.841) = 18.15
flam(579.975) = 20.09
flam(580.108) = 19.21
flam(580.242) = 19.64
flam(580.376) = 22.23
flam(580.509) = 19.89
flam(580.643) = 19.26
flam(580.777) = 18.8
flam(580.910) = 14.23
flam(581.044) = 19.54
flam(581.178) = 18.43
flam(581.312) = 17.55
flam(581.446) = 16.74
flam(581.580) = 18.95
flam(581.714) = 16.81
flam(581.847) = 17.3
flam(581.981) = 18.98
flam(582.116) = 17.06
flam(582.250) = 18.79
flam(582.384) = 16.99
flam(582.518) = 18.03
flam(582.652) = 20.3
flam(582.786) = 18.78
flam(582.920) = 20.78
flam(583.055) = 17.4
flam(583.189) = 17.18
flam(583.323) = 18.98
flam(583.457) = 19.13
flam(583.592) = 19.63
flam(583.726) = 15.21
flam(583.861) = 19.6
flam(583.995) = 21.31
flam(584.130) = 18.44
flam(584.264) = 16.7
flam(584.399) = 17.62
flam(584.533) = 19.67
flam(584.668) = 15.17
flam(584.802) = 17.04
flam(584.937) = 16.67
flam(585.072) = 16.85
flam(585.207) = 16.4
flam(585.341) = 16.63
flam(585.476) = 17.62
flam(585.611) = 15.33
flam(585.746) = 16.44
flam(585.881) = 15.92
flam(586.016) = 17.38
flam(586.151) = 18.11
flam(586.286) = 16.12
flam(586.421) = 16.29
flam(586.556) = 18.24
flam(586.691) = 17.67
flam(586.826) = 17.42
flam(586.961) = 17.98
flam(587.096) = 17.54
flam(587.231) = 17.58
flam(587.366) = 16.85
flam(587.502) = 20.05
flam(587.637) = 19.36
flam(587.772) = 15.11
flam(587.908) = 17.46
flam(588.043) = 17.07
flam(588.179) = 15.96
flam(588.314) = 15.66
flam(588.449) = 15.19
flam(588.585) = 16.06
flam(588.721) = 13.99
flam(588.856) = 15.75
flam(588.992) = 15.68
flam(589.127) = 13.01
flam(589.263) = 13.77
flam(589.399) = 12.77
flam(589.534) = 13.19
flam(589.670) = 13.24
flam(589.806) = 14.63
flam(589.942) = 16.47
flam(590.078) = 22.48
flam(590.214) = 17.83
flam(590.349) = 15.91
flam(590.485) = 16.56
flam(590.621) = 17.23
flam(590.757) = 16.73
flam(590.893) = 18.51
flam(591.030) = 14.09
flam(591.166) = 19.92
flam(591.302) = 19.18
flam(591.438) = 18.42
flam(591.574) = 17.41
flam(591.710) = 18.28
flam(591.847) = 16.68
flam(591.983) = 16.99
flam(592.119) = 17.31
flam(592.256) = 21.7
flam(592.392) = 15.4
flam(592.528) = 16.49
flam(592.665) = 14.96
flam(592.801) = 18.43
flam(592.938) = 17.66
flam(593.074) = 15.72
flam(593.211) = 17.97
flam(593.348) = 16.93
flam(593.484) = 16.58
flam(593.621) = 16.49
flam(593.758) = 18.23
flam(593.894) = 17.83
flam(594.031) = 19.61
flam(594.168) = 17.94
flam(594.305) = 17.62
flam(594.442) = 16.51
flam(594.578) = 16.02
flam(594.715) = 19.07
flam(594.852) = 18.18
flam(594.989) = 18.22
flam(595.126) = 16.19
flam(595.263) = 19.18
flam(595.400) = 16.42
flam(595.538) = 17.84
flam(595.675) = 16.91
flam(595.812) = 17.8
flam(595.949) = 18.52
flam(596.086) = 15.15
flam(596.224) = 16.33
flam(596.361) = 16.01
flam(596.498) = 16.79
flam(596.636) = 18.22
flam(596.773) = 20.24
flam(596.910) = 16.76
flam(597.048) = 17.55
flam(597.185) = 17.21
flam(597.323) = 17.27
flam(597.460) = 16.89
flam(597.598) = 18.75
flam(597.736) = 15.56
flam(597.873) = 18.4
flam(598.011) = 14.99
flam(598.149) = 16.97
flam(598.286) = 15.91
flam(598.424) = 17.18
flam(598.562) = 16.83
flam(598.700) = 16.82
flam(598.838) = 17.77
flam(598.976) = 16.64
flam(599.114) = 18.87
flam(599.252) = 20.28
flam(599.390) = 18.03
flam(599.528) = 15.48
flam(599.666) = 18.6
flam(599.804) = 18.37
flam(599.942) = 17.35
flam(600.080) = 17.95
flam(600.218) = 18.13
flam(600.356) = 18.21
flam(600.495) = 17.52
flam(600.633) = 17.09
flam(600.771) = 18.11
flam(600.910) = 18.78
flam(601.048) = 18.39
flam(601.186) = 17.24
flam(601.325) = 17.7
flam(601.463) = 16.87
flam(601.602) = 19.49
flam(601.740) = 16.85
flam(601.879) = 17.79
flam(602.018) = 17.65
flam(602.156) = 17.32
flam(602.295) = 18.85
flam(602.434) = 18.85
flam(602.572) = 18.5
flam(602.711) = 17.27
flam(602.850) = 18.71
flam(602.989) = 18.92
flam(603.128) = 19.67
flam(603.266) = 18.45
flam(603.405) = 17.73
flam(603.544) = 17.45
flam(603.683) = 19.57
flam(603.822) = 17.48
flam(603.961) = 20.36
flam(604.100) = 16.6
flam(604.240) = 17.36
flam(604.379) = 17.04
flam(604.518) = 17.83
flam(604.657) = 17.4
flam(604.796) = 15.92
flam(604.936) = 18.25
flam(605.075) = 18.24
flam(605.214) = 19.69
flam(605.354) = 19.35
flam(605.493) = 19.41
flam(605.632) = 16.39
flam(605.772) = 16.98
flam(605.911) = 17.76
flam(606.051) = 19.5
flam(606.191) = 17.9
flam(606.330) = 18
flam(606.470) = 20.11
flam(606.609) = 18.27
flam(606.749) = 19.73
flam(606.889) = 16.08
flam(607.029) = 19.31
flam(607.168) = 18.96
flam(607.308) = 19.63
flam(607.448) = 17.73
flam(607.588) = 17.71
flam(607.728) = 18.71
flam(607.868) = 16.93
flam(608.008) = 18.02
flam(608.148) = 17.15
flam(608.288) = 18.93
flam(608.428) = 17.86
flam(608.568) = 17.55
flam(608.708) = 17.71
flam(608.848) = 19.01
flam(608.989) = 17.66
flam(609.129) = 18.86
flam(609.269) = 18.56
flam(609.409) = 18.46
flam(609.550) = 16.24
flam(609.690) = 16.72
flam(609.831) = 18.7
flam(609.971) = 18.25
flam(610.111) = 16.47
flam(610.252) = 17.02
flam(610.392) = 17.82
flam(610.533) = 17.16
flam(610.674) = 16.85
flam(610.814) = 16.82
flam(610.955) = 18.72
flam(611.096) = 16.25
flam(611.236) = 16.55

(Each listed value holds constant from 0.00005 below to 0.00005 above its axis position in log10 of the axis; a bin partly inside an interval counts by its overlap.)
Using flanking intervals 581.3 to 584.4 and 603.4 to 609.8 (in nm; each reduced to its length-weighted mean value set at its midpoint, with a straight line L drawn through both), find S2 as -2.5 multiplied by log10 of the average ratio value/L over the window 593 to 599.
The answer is 0.06 mag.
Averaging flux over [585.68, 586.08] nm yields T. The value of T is 16.6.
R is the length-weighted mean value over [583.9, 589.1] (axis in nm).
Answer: 17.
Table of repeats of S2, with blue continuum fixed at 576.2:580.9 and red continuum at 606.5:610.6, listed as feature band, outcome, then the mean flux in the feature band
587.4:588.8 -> 0.09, 16.6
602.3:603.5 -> -0.03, 18.5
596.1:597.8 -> 0.05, 17.2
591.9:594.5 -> 0.04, 17.4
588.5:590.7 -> 0.16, 15.5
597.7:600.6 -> 0.03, 17.4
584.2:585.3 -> 0.06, 17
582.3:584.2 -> -0.04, 18.7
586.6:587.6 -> 0.00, 17.9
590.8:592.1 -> 0.02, 17.7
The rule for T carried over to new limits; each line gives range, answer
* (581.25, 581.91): 17.5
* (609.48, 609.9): 17.2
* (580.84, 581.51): 17.3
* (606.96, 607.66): 18.7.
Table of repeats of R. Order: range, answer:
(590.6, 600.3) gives 17.4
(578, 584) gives 18.2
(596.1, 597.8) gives 17.2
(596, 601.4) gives 17.4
